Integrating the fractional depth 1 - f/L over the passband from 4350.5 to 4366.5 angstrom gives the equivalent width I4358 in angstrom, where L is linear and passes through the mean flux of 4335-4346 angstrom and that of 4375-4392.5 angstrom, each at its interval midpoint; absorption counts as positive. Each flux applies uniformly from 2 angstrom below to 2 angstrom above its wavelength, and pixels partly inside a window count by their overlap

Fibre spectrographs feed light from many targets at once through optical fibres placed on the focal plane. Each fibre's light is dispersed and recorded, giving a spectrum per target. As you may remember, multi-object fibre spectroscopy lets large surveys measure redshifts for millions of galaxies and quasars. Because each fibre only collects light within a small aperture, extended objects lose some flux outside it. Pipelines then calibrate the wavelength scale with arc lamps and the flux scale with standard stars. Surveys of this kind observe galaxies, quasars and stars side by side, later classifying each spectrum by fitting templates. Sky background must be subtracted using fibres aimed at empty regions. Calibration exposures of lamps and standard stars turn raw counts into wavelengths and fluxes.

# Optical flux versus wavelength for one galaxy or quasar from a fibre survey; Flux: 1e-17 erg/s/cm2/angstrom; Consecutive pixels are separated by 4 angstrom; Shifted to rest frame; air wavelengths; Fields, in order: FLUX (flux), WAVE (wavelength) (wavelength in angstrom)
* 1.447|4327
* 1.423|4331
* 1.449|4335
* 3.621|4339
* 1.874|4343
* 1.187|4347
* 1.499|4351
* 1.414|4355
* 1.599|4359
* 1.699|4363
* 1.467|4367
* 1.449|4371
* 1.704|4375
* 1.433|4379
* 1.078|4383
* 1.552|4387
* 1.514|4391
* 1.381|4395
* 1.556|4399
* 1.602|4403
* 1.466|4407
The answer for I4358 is 3.4 angstrom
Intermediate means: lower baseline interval 2.37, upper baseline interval 1.43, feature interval 1.55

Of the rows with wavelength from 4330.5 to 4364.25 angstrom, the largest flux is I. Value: 3.621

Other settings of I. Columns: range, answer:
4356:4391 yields 1.704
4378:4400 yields 1.556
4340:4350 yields 1.874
